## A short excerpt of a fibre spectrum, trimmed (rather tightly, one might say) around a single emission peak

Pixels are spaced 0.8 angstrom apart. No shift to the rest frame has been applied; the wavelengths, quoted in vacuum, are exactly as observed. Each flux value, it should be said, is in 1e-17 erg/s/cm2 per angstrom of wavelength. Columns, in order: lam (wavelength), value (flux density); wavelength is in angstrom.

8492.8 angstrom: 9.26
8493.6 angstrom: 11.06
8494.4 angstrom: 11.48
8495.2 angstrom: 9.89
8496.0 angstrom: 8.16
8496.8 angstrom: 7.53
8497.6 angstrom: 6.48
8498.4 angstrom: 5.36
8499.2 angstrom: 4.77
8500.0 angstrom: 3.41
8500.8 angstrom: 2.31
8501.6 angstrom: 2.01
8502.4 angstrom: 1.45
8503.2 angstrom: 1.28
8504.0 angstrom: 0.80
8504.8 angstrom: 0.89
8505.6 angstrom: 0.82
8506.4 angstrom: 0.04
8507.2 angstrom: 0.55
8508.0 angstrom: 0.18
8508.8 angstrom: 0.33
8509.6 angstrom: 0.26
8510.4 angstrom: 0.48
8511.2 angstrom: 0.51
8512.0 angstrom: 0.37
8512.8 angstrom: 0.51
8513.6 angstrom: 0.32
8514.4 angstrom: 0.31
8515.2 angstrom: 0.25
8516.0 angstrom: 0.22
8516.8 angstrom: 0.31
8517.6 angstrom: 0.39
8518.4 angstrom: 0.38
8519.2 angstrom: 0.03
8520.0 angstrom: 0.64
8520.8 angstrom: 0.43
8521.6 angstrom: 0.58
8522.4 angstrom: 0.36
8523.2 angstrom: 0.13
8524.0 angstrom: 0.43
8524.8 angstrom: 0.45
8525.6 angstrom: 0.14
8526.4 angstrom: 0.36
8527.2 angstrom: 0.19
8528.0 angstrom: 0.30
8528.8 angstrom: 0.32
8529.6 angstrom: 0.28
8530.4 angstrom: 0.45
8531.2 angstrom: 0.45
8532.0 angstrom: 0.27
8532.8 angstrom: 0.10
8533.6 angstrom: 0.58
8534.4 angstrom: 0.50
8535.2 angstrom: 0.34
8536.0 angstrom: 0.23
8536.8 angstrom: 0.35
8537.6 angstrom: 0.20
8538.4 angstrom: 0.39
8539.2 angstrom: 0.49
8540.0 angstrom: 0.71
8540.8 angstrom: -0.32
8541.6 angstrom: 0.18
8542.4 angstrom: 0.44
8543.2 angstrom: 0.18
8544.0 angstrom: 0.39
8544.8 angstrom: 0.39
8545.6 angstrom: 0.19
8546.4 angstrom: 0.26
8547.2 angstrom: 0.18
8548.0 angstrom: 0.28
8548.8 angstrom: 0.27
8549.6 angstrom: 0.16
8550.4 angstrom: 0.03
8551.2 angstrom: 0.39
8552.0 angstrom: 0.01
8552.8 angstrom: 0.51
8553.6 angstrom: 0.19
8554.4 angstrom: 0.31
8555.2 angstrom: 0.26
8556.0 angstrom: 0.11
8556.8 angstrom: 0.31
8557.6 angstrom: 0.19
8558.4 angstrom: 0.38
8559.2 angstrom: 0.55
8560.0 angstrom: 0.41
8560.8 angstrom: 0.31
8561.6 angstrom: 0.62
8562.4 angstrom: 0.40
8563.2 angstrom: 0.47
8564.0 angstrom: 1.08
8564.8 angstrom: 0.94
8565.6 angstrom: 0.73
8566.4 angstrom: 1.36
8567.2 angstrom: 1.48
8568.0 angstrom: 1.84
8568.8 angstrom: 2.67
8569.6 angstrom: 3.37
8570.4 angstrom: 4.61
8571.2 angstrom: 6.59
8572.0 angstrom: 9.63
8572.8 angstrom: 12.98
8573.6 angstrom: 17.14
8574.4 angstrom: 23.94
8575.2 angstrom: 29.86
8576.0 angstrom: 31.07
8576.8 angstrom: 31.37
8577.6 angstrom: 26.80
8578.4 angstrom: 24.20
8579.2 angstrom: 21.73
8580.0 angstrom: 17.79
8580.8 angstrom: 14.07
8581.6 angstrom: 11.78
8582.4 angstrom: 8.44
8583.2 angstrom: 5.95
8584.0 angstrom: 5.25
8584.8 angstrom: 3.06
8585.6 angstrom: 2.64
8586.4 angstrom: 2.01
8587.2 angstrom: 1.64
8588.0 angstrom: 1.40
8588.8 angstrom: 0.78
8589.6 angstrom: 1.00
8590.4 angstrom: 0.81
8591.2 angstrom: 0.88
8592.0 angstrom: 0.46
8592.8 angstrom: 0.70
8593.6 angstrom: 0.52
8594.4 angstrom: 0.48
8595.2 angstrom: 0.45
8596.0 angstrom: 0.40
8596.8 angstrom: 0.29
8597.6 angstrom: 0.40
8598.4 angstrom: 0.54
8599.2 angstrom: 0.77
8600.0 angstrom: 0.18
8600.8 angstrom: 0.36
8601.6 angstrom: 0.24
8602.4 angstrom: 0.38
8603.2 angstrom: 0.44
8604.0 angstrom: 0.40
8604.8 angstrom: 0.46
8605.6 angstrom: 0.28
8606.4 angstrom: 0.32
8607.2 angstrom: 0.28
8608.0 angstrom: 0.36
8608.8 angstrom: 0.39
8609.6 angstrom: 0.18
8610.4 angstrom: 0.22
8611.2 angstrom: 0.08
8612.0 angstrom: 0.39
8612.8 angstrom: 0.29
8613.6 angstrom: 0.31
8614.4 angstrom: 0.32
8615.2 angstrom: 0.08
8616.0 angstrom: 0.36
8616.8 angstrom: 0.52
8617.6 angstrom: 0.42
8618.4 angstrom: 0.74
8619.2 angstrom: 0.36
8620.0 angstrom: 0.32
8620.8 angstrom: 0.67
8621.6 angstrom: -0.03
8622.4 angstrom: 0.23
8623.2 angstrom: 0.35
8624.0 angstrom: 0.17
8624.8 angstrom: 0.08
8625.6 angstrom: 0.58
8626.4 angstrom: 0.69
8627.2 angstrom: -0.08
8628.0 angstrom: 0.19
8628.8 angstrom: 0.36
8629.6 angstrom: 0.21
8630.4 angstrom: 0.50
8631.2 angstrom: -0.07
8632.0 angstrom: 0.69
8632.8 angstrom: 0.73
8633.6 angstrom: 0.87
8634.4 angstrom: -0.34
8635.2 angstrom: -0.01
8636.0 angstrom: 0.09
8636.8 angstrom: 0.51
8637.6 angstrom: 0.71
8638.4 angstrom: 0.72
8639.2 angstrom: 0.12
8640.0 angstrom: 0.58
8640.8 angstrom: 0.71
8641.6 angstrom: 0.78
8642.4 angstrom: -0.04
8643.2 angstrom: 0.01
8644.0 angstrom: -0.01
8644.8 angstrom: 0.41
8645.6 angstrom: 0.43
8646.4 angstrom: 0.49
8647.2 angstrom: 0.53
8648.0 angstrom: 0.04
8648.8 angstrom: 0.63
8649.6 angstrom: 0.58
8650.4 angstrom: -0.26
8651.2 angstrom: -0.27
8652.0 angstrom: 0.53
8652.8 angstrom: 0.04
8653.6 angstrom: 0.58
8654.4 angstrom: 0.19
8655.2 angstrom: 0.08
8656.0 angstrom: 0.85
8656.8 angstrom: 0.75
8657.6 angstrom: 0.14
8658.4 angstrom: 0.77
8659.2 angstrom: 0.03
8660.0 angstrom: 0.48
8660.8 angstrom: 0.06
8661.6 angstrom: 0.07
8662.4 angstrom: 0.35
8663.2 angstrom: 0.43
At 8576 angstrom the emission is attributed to [O III]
